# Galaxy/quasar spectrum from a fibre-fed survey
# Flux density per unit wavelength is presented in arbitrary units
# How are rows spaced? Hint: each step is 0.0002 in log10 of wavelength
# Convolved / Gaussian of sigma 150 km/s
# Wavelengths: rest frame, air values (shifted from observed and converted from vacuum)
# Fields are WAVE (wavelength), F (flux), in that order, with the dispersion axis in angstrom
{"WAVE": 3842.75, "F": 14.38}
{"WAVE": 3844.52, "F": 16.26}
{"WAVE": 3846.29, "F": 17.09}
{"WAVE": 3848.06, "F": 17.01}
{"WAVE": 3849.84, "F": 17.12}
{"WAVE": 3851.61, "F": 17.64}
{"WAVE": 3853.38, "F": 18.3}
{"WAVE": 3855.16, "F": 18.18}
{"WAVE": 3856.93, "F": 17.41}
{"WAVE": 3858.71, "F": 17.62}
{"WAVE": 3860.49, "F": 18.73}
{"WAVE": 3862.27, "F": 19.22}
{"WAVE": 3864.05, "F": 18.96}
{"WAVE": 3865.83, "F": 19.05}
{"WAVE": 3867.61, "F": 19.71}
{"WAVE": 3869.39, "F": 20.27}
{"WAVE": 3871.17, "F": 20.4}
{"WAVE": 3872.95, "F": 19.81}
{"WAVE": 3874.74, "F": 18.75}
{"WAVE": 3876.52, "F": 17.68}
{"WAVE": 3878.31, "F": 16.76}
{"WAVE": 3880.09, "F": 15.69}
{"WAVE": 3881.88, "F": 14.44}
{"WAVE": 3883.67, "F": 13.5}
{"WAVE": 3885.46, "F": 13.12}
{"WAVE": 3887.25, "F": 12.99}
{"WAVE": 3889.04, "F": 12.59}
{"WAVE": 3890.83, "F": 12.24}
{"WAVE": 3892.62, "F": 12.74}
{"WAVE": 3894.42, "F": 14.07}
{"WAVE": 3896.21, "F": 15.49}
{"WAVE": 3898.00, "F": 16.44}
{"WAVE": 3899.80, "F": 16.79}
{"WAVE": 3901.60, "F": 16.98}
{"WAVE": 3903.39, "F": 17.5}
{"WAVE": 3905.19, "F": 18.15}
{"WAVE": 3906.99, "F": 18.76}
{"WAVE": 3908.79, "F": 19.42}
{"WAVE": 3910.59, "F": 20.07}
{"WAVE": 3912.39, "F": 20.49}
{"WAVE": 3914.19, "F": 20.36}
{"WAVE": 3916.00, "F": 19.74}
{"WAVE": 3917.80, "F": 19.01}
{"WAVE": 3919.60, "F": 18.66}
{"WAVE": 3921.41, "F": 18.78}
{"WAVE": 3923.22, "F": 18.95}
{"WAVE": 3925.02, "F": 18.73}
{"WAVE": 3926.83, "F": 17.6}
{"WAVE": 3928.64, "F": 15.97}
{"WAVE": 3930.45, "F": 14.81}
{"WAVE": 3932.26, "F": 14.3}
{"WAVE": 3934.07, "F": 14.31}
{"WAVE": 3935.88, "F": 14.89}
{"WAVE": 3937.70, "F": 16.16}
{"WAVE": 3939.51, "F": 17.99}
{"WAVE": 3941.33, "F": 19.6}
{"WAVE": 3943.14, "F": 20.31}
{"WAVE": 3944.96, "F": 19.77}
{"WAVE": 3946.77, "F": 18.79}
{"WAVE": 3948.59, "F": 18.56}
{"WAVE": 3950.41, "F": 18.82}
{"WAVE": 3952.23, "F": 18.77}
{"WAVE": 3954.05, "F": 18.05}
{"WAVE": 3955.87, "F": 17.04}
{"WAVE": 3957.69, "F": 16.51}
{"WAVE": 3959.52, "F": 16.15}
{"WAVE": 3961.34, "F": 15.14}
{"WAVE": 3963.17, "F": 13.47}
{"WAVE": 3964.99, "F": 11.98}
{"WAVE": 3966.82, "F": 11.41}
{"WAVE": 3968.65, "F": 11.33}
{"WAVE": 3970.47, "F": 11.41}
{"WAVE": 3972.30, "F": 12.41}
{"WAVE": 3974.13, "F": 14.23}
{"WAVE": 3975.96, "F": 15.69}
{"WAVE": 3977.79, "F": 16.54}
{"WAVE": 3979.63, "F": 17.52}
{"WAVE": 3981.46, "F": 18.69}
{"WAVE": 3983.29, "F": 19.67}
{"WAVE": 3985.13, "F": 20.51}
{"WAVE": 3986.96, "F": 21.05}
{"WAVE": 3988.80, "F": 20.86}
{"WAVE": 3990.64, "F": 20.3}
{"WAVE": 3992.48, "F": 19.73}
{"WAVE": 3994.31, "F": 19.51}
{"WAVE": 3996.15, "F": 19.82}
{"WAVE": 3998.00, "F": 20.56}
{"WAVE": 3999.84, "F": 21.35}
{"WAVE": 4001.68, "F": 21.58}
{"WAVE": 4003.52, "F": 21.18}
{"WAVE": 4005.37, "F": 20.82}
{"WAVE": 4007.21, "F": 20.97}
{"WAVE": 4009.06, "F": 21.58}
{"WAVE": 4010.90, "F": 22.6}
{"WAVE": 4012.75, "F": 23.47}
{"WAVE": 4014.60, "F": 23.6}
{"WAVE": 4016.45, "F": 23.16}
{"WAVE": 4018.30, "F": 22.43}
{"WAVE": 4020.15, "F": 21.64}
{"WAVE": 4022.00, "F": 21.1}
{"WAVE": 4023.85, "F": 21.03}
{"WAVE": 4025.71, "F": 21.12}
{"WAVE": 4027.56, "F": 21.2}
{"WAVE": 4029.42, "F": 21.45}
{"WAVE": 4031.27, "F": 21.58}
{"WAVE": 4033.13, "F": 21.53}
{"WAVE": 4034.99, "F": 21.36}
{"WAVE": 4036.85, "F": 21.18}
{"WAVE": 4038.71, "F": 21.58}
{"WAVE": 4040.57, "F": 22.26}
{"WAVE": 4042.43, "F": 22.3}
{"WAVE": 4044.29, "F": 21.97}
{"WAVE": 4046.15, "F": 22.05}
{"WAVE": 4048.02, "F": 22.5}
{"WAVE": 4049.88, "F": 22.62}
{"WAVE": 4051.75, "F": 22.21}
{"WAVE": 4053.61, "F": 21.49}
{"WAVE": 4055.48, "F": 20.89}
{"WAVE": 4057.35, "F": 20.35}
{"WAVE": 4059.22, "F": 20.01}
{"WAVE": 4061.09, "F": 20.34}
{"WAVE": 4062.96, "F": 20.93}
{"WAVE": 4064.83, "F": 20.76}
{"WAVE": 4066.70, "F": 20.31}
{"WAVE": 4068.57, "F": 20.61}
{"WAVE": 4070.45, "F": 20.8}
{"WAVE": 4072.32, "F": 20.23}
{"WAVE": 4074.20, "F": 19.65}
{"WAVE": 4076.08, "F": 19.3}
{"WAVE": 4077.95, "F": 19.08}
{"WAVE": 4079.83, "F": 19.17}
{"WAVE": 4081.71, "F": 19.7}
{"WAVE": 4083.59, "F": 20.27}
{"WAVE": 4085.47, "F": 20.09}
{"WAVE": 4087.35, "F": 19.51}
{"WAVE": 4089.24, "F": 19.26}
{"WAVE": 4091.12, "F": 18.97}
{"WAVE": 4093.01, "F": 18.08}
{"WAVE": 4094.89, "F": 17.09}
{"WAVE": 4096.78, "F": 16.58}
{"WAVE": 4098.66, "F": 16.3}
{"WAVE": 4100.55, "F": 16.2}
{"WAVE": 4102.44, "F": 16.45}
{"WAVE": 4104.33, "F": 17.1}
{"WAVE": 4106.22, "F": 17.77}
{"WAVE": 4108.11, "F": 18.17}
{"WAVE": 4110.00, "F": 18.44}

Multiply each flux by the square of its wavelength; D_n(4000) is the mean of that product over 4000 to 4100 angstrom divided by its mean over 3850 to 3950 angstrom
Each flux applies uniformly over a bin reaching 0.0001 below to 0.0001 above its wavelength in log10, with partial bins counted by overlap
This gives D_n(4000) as 1.29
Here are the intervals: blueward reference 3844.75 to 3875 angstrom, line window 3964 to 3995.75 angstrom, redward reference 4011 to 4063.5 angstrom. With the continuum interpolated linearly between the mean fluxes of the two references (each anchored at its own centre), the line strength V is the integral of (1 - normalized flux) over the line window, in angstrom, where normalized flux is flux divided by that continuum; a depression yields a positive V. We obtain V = 6.2 angstrom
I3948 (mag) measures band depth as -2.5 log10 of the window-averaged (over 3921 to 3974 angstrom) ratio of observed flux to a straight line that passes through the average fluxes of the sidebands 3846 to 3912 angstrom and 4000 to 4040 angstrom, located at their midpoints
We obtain 0.19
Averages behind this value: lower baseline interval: 17.1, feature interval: 16.2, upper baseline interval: 21.7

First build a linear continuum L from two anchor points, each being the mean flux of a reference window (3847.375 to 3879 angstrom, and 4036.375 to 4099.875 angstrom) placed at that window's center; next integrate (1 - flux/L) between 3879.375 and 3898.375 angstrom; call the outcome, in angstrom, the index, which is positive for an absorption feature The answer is 4.94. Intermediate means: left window 18.5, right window 20.2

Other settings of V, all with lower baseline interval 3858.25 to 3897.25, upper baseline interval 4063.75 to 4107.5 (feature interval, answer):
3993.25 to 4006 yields -1.99 angstrom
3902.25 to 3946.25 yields -2.74 angstrom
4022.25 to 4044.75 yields -4.03 angstrom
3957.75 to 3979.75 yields 4.55 angstrom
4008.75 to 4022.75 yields -3.45 angstrom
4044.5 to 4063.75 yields -3.00 angstrom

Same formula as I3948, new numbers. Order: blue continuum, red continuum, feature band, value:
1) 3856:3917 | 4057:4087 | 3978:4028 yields -0.10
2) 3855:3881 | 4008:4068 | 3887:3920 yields 0.13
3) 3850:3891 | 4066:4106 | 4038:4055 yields -0.19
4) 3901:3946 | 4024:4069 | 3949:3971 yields 0.25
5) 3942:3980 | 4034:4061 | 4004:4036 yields -0.11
